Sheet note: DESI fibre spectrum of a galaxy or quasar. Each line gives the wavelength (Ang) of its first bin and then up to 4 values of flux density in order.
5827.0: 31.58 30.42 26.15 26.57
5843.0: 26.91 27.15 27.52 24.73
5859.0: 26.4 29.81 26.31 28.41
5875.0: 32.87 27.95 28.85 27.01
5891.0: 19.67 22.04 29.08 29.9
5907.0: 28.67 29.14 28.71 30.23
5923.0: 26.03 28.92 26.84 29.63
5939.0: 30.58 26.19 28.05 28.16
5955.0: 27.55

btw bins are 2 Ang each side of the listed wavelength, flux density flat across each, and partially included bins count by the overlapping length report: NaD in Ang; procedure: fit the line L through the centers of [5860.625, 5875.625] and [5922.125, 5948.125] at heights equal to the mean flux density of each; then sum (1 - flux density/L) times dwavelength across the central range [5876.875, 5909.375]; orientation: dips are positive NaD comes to 2.2 Ang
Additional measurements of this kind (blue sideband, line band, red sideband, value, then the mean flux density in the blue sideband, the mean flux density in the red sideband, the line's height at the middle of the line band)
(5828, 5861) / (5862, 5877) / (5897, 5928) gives -0.85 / 27.1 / 28.8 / 27.7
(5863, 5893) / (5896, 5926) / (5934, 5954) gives -0.71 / 27.5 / 28.4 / 27.9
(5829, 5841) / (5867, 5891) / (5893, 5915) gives -0.18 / 27.7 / 27.9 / 27.8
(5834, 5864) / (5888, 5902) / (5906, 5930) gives 1.85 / 26.8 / 28.5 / 28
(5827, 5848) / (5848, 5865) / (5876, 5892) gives 0.16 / 27.8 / 26.7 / 27.4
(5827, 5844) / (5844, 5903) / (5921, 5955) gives 1.98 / 28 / 28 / 28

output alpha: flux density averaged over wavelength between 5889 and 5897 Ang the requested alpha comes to 20.9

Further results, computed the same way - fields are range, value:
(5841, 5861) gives 26.5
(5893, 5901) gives 25.6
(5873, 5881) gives 30.4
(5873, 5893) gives 27.3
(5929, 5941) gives 29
